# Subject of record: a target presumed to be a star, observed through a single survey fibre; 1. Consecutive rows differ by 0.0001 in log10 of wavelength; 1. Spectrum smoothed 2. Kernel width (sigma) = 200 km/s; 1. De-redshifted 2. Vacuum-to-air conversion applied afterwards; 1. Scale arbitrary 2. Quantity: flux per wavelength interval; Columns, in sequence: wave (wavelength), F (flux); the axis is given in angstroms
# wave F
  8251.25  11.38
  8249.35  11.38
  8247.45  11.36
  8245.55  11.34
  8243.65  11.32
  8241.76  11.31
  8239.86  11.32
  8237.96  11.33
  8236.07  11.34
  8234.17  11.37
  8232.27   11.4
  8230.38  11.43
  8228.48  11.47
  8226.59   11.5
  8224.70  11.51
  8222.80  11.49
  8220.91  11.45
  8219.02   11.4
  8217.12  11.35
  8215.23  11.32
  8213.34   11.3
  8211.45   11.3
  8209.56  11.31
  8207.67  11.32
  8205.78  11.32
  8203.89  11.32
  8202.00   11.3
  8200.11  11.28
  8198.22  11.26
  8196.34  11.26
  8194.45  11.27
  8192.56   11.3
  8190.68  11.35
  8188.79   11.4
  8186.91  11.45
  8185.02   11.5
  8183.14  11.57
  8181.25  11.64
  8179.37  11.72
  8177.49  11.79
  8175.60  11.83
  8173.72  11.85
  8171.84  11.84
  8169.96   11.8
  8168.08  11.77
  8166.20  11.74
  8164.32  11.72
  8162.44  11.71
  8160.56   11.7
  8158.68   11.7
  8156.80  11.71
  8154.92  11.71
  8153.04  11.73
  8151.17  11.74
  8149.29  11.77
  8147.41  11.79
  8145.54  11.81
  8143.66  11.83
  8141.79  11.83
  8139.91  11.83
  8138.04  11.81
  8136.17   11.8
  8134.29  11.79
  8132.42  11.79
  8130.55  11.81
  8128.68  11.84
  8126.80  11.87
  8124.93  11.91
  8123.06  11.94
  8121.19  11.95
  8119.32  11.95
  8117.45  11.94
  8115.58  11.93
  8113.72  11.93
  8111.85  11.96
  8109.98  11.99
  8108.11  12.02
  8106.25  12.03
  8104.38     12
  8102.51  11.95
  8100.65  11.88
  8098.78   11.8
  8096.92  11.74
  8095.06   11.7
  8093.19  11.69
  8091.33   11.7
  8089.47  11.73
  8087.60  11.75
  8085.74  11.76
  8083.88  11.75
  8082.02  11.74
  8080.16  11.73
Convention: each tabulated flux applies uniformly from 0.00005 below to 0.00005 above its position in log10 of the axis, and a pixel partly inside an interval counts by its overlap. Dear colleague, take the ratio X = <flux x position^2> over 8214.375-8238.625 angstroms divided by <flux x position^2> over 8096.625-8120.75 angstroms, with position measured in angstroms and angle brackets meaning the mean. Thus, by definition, 1.0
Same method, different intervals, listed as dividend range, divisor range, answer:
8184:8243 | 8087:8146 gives 0.98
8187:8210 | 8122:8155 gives 0.97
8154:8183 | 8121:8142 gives 1.00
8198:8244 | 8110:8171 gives 0.98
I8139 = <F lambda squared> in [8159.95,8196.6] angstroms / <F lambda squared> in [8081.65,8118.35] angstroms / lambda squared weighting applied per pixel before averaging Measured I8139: 1.00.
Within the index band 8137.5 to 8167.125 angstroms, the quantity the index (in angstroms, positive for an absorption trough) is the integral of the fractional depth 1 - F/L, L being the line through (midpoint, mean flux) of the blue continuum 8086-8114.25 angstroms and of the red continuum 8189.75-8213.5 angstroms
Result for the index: -0.5 angstroms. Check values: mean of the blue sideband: 11.9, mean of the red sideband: 11.3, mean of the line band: 11.8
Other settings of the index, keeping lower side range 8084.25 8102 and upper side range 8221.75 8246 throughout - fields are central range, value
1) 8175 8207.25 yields 0.2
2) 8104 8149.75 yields -0.8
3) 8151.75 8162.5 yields -0.1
